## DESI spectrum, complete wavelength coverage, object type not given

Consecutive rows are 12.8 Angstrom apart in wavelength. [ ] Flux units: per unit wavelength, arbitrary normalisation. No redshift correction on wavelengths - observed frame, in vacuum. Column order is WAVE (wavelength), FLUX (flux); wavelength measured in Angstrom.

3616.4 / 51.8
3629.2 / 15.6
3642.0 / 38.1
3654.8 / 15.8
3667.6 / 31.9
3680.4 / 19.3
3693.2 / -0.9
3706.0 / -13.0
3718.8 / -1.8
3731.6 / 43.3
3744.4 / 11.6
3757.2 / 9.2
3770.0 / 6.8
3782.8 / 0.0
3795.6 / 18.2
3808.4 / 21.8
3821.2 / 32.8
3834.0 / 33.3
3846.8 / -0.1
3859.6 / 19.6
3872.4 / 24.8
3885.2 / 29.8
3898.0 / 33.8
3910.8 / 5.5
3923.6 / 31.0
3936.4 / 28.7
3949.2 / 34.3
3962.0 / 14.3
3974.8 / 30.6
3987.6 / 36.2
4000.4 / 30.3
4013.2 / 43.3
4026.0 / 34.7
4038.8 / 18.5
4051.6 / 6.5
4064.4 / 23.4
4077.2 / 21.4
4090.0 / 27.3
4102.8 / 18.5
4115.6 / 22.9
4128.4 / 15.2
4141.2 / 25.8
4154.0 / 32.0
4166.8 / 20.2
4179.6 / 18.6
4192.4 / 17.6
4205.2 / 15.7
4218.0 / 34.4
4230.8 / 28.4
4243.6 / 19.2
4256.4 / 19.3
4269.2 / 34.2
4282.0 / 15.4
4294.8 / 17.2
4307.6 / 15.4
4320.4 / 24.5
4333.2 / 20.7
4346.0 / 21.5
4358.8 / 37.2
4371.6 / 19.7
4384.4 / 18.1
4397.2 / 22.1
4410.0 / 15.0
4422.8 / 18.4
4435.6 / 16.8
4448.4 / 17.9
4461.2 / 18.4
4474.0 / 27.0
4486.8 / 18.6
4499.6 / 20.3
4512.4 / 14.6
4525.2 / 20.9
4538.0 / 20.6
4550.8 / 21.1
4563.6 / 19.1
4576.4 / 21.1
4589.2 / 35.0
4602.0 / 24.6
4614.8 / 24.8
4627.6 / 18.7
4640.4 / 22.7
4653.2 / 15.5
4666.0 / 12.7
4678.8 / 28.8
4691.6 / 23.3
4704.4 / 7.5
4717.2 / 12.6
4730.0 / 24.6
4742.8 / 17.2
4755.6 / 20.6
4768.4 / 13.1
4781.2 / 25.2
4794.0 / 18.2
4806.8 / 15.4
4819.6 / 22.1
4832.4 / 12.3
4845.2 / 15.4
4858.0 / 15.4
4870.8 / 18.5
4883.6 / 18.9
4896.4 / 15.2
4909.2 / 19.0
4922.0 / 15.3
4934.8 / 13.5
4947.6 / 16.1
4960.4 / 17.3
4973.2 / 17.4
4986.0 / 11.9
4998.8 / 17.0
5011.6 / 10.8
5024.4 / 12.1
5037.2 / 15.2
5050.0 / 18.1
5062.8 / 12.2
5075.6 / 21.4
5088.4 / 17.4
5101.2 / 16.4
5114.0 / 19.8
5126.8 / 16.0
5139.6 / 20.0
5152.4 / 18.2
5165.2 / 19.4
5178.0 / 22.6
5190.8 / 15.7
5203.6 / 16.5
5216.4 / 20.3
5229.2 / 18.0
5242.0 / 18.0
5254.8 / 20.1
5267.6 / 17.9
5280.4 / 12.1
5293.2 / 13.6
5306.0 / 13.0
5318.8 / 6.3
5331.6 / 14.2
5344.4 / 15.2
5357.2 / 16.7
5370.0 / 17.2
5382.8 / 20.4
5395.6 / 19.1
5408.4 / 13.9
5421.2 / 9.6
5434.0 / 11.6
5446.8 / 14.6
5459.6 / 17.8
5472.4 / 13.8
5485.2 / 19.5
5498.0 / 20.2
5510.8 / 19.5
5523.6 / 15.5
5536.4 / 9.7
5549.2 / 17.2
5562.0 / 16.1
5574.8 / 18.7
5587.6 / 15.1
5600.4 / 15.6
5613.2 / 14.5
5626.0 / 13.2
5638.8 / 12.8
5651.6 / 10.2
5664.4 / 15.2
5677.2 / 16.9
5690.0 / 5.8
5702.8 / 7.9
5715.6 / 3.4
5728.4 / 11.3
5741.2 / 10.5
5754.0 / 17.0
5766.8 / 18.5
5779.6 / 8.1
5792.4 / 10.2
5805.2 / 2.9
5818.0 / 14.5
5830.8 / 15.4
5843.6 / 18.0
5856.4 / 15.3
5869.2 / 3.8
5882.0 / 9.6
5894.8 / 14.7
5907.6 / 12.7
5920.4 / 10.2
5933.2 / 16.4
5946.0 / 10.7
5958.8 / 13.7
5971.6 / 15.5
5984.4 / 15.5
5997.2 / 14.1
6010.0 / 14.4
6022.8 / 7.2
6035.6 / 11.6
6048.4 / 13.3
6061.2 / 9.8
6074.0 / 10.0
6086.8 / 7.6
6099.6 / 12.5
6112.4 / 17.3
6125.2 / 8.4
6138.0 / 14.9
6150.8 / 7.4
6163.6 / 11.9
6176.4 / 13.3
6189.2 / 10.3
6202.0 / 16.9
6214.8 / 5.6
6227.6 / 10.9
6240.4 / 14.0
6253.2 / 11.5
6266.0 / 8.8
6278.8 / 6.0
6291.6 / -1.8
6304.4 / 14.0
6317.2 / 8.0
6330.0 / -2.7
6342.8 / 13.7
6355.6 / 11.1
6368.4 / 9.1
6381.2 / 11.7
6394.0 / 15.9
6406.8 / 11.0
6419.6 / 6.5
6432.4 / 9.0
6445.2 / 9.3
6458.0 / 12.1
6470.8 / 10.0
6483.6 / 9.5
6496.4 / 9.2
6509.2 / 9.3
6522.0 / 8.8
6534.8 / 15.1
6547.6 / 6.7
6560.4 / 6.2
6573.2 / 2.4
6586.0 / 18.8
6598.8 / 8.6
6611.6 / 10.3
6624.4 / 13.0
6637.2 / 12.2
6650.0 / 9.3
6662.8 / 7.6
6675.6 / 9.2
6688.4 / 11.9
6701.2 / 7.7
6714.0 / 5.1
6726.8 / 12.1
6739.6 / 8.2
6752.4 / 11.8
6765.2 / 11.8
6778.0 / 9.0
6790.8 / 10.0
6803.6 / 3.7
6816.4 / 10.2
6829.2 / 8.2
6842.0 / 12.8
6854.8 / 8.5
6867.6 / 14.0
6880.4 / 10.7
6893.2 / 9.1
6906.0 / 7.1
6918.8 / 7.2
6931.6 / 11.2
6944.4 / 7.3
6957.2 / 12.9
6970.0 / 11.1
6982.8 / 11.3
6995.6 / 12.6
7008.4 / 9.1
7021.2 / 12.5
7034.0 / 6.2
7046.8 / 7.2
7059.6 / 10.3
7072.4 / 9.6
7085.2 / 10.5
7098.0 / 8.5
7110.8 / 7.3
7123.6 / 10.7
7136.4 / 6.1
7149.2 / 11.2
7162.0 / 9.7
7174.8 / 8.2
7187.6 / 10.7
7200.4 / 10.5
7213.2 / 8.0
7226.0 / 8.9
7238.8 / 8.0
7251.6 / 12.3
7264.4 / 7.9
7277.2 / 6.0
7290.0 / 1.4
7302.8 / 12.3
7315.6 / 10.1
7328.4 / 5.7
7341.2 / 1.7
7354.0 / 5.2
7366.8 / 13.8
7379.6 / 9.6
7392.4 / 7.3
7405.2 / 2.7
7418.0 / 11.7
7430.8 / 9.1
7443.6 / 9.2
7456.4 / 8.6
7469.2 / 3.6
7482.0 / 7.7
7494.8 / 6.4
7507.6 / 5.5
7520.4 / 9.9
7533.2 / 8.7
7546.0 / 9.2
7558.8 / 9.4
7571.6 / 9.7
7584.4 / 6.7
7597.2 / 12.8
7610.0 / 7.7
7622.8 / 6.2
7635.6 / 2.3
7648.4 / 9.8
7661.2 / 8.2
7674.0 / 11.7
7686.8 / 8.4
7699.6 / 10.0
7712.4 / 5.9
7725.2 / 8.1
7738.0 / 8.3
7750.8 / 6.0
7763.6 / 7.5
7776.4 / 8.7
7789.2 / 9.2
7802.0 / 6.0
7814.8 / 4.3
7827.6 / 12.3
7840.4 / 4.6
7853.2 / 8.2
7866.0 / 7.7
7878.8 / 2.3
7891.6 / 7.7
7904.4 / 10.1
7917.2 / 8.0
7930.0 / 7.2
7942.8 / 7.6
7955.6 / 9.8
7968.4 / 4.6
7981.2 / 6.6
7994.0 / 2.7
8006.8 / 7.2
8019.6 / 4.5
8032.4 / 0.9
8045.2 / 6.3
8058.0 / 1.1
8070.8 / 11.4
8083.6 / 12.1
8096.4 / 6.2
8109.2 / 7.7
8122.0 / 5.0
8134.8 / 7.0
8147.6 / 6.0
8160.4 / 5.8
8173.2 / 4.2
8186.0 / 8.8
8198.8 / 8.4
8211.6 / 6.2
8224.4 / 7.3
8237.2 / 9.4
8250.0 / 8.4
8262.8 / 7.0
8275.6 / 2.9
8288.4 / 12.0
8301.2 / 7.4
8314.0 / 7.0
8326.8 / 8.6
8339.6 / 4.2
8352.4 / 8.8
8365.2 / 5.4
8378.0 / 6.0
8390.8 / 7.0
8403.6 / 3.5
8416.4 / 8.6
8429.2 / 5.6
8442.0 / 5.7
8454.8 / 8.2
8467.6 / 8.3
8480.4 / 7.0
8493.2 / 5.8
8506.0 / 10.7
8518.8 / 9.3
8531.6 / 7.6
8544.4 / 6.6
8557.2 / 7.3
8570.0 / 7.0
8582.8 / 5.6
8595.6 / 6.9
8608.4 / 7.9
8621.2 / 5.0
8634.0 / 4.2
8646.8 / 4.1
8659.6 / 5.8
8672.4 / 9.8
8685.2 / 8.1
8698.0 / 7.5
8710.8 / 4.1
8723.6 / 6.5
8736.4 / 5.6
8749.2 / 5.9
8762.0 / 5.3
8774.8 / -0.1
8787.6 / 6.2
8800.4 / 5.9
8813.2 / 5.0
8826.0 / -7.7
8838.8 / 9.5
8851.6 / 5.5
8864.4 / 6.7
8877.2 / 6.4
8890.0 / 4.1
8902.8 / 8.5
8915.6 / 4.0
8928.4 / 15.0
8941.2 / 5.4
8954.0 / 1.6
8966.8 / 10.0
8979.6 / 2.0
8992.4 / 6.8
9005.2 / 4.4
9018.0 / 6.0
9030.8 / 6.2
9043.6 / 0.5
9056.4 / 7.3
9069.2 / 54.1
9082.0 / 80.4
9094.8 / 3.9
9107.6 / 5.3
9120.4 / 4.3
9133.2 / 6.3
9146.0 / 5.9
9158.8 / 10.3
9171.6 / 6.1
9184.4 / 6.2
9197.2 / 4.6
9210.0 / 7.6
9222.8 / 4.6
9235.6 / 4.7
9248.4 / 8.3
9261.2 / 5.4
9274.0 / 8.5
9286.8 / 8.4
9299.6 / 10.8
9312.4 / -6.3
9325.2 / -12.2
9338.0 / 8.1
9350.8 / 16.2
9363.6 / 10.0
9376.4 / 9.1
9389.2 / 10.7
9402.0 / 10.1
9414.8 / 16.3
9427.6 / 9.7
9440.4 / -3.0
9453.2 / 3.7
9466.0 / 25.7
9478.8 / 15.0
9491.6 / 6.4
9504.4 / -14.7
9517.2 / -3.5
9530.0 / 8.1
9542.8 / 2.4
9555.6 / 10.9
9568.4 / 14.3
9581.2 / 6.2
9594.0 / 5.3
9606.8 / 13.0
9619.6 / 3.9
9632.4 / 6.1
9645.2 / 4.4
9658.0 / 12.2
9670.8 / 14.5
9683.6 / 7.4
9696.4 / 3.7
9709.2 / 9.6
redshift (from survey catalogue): 1.43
